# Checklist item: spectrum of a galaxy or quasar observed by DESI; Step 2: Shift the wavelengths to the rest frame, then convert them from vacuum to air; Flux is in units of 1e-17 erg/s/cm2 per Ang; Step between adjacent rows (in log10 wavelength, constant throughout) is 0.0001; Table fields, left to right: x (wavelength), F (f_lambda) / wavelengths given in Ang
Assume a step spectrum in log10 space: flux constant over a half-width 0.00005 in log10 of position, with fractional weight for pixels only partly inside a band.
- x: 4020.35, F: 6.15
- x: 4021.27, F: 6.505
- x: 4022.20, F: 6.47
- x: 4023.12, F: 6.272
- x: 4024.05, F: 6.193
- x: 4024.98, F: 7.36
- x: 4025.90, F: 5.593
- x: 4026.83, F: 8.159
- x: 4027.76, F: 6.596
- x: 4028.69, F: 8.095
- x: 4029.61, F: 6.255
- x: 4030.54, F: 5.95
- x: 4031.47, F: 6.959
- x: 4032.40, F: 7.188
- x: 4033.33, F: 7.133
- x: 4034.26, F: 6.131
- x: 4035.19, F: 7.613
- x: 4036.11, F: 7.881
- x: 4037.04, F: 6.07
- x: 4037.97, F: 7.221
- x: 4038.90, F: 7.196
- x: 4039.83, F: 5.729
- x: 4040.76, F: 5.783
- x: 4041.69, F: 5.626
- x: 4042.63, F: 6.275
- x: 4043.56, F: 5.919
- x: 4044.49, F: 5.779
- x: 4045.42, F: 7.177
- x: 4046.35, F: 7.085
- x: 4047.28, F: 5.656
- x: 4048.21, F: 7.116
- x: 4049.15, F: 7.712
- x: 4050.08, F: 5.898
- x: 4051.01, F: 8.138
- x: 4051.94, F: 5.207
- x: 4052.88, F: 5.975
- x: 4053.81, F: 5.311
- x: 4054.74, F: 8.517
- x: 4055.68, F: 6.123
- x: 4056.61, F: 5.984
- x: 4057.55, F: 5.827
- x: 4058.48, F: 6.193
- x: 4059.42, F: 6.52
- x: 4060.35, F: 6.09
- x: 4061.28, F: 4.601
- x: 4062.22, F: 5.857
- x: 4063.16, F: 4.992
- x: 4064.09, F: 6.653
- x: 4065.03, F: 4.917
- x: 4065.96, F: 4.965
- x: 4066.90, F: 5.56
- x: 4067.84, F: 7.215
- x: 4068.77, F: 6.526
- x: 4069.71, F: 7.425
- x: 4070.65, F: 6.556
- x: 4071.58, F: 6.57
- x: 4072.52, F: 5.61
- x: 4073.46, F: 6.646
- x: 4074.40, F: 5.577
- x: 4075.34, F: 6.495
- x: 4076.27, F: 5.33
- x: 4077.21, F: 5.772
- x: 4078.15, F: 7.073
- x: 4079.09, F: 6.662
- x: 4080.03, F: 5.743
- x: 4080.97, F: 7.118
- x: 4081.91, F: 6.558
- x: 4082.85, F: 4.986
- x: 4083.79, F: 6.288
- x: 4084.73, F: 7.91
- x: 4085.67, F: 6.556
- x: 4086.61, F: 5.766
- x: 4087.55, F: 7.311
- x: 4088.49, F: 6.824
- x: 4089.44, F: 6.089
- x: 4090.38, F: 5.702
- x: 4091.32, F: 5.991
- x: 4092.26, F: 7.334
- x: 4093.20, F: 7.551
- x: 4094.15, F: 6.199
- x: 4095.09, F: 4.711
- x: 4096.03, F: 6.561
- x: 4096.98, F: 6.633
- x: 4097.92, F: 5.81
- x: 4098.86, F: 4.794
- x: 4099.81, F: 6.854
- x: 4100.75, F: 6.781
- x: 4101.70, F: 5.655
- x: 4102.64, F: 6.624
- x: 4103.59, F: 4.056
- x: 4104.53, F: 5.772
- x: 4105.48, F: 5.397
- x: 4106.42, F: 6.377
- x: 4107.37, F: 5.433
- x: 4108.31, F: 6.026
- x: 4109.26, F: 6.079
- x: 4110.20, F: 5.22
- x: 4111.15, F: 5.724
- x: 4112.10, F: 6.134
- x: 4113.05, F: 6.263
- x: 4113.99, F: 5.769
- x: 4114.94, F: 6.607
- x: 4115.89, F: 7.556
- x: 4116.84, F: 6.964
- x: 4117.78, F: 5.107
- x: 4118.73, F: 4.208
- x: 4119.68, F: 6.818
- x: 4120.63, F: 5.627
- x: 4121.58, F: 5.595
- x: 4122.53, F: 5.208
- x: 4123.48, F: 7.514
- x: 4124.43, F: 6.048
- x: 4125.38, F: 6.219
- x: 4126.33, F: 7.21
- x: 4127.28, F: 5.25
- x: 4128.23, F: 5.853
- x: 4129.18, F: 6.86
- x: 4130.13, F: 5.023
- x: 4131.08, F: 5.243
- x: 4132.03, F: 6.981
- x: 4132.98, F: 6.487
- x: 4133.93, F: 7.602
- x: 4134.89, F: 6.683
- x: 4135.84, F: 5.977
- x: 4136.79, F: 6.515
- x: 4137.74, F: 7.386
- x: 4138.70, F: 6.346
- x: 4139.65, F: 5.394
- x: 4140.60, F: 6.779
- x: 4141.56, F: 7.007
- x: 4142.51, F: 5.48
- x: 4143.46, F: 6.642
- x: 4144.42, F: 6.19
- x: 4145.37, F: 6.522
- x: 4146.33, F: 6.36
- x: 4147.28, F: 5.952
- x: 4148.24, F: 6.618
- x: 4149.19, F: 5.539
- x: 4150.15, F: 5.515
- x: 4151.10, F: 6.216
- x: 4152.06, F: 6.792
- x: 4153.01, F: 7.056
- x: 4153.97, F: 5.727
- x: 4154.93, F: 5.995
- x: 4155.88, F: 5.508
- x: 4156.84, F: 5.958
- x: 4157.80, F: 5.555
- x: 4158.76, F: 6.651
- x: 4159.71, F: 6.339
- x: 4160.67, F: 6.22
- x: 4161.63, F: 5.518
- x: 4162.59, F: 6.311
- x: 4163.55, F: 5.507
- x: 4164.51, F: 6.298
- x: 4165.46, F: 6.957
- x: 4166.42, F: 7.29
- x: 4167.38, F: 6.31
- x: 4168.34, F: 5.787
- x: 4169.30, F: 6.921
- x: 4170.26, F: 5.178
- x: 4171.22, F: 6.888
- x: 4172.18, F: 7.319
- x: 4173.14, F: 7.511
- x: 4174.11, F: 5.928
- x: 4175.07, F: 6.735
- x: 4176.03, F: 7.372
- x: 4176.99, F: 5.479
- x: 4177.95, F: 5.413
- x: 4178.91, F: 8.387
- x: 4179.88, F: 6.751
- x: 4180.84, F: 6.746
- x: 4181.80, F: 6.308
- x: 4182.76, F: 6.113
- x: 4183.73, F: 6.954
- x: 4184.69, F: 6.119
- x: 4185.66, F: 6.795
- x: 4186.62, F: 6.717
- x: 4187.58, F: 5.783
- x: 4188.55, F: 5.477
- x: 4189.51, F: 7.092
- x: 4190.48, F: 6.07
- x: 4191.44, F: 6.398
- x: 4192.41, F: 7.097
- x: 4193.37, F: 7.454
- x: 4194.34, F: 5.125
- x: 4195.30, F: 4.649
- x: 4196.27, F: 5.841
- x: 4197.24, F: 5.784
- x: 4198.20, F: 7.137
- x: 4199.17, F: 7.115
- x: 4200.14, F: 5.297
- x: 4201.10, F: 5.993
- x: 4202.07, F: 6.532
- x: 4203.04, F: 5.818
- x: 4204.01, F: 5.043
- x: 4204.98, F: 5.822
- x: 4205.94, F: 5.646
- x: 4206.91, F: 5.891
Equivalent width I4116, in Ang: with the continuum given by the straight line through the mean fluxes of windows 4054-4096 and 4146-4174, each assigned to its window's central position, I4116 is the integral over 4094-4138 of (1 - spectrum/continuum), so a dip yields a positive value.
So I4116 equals 1.3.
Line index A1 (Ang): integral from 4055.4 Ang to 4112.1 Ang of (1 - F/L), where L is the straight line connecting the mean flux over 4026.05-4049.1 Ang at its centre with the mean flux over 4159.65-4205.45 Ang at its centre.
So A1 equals 4.1 Ang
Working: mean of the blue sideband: 6.69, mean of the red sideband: 6.33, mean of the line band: 6.1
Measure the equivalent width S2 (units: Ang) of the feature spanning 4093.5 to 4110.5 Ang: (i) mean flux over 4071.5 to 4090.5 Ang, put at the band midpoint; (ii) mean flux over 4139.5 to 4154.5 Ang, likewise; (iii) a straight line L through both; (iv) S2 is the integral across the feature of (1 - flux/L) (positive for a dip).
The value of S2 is 1.19 Ang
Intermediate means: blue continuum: 6.32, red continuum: 6.25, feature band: 5.86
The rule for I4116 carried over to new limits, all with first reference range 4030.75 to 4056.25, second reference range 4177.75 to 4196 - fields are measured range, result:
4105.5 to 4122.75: 1.5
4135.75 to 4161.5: 0.9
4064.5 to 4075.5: 0.7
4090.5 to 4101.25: 0.4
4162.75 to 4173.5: -0.2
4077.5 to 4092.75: 0.1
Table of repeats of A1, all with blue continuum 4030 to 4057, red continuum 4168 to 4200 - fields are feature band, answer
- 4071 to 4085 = 0.6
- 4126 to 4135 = 0.3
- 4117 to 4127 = 0.8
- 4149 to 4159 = 0.6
